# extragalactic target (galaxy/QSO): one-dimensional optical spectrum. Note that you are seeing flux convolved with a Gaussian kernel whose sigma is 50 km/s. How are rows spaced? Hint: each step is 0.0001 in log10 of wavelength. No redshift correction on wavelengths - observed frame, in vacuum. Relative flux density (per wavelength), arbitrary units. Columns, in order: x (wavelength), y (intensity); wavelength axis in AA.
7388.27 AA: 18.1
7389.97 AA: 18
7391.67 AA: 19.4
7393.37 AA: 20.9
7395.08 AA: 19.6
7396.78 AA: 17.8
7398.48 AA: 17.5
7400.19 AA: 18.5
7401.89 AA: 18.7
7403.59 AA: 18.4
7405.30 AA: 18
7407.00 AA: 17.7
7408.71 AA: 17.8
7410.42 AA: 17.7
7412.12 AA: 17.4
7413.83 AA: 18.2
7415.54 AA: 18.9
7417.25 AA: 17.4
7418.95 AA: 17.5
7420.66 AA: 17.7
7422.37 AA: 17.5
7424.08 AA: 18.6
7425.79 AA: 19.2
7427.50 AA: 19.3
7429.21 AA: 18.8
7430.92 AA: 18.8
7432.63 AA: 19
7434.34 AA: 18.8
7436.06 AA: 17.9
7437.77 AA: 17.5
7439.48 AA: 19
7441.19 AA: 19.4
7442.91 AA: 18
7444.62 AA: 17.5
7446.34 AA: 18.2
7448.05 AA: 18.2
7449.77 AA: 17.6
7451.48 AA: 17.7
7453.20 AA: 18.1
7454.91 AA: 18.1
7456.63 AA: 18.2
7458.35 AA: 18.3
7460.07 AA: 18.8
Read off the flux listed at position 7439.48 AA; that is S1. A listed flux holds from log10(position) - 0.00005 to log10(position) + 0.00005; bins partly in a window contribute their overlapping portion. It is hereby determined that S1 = 19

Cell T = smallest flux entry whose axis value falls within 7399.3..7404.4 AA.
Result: 18.4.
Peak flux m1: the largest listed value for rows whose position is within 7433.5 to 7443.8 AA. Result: 19.4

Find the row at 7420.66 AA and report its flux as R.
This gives 17.7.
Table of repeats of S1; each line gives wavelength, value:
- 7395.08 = 19.6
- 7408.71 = 17.8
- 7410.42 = 17.7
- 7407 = 17.7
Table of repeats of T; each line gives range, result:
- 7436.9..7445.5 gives 17.5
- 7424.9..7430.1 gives 18.8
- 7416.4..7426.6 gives 17.4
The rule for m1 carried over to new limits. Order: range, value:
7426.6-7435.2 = 19.3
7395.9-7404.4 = 18.7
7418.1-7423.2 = 17.7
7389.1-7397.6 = 20.9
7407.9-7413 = 17.8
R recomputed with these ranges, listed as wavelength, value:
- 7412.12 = 17.4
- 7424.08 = 18.6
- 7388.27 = 18.1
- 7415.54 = 18.9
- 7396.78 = 17.8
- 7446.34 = 18.2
